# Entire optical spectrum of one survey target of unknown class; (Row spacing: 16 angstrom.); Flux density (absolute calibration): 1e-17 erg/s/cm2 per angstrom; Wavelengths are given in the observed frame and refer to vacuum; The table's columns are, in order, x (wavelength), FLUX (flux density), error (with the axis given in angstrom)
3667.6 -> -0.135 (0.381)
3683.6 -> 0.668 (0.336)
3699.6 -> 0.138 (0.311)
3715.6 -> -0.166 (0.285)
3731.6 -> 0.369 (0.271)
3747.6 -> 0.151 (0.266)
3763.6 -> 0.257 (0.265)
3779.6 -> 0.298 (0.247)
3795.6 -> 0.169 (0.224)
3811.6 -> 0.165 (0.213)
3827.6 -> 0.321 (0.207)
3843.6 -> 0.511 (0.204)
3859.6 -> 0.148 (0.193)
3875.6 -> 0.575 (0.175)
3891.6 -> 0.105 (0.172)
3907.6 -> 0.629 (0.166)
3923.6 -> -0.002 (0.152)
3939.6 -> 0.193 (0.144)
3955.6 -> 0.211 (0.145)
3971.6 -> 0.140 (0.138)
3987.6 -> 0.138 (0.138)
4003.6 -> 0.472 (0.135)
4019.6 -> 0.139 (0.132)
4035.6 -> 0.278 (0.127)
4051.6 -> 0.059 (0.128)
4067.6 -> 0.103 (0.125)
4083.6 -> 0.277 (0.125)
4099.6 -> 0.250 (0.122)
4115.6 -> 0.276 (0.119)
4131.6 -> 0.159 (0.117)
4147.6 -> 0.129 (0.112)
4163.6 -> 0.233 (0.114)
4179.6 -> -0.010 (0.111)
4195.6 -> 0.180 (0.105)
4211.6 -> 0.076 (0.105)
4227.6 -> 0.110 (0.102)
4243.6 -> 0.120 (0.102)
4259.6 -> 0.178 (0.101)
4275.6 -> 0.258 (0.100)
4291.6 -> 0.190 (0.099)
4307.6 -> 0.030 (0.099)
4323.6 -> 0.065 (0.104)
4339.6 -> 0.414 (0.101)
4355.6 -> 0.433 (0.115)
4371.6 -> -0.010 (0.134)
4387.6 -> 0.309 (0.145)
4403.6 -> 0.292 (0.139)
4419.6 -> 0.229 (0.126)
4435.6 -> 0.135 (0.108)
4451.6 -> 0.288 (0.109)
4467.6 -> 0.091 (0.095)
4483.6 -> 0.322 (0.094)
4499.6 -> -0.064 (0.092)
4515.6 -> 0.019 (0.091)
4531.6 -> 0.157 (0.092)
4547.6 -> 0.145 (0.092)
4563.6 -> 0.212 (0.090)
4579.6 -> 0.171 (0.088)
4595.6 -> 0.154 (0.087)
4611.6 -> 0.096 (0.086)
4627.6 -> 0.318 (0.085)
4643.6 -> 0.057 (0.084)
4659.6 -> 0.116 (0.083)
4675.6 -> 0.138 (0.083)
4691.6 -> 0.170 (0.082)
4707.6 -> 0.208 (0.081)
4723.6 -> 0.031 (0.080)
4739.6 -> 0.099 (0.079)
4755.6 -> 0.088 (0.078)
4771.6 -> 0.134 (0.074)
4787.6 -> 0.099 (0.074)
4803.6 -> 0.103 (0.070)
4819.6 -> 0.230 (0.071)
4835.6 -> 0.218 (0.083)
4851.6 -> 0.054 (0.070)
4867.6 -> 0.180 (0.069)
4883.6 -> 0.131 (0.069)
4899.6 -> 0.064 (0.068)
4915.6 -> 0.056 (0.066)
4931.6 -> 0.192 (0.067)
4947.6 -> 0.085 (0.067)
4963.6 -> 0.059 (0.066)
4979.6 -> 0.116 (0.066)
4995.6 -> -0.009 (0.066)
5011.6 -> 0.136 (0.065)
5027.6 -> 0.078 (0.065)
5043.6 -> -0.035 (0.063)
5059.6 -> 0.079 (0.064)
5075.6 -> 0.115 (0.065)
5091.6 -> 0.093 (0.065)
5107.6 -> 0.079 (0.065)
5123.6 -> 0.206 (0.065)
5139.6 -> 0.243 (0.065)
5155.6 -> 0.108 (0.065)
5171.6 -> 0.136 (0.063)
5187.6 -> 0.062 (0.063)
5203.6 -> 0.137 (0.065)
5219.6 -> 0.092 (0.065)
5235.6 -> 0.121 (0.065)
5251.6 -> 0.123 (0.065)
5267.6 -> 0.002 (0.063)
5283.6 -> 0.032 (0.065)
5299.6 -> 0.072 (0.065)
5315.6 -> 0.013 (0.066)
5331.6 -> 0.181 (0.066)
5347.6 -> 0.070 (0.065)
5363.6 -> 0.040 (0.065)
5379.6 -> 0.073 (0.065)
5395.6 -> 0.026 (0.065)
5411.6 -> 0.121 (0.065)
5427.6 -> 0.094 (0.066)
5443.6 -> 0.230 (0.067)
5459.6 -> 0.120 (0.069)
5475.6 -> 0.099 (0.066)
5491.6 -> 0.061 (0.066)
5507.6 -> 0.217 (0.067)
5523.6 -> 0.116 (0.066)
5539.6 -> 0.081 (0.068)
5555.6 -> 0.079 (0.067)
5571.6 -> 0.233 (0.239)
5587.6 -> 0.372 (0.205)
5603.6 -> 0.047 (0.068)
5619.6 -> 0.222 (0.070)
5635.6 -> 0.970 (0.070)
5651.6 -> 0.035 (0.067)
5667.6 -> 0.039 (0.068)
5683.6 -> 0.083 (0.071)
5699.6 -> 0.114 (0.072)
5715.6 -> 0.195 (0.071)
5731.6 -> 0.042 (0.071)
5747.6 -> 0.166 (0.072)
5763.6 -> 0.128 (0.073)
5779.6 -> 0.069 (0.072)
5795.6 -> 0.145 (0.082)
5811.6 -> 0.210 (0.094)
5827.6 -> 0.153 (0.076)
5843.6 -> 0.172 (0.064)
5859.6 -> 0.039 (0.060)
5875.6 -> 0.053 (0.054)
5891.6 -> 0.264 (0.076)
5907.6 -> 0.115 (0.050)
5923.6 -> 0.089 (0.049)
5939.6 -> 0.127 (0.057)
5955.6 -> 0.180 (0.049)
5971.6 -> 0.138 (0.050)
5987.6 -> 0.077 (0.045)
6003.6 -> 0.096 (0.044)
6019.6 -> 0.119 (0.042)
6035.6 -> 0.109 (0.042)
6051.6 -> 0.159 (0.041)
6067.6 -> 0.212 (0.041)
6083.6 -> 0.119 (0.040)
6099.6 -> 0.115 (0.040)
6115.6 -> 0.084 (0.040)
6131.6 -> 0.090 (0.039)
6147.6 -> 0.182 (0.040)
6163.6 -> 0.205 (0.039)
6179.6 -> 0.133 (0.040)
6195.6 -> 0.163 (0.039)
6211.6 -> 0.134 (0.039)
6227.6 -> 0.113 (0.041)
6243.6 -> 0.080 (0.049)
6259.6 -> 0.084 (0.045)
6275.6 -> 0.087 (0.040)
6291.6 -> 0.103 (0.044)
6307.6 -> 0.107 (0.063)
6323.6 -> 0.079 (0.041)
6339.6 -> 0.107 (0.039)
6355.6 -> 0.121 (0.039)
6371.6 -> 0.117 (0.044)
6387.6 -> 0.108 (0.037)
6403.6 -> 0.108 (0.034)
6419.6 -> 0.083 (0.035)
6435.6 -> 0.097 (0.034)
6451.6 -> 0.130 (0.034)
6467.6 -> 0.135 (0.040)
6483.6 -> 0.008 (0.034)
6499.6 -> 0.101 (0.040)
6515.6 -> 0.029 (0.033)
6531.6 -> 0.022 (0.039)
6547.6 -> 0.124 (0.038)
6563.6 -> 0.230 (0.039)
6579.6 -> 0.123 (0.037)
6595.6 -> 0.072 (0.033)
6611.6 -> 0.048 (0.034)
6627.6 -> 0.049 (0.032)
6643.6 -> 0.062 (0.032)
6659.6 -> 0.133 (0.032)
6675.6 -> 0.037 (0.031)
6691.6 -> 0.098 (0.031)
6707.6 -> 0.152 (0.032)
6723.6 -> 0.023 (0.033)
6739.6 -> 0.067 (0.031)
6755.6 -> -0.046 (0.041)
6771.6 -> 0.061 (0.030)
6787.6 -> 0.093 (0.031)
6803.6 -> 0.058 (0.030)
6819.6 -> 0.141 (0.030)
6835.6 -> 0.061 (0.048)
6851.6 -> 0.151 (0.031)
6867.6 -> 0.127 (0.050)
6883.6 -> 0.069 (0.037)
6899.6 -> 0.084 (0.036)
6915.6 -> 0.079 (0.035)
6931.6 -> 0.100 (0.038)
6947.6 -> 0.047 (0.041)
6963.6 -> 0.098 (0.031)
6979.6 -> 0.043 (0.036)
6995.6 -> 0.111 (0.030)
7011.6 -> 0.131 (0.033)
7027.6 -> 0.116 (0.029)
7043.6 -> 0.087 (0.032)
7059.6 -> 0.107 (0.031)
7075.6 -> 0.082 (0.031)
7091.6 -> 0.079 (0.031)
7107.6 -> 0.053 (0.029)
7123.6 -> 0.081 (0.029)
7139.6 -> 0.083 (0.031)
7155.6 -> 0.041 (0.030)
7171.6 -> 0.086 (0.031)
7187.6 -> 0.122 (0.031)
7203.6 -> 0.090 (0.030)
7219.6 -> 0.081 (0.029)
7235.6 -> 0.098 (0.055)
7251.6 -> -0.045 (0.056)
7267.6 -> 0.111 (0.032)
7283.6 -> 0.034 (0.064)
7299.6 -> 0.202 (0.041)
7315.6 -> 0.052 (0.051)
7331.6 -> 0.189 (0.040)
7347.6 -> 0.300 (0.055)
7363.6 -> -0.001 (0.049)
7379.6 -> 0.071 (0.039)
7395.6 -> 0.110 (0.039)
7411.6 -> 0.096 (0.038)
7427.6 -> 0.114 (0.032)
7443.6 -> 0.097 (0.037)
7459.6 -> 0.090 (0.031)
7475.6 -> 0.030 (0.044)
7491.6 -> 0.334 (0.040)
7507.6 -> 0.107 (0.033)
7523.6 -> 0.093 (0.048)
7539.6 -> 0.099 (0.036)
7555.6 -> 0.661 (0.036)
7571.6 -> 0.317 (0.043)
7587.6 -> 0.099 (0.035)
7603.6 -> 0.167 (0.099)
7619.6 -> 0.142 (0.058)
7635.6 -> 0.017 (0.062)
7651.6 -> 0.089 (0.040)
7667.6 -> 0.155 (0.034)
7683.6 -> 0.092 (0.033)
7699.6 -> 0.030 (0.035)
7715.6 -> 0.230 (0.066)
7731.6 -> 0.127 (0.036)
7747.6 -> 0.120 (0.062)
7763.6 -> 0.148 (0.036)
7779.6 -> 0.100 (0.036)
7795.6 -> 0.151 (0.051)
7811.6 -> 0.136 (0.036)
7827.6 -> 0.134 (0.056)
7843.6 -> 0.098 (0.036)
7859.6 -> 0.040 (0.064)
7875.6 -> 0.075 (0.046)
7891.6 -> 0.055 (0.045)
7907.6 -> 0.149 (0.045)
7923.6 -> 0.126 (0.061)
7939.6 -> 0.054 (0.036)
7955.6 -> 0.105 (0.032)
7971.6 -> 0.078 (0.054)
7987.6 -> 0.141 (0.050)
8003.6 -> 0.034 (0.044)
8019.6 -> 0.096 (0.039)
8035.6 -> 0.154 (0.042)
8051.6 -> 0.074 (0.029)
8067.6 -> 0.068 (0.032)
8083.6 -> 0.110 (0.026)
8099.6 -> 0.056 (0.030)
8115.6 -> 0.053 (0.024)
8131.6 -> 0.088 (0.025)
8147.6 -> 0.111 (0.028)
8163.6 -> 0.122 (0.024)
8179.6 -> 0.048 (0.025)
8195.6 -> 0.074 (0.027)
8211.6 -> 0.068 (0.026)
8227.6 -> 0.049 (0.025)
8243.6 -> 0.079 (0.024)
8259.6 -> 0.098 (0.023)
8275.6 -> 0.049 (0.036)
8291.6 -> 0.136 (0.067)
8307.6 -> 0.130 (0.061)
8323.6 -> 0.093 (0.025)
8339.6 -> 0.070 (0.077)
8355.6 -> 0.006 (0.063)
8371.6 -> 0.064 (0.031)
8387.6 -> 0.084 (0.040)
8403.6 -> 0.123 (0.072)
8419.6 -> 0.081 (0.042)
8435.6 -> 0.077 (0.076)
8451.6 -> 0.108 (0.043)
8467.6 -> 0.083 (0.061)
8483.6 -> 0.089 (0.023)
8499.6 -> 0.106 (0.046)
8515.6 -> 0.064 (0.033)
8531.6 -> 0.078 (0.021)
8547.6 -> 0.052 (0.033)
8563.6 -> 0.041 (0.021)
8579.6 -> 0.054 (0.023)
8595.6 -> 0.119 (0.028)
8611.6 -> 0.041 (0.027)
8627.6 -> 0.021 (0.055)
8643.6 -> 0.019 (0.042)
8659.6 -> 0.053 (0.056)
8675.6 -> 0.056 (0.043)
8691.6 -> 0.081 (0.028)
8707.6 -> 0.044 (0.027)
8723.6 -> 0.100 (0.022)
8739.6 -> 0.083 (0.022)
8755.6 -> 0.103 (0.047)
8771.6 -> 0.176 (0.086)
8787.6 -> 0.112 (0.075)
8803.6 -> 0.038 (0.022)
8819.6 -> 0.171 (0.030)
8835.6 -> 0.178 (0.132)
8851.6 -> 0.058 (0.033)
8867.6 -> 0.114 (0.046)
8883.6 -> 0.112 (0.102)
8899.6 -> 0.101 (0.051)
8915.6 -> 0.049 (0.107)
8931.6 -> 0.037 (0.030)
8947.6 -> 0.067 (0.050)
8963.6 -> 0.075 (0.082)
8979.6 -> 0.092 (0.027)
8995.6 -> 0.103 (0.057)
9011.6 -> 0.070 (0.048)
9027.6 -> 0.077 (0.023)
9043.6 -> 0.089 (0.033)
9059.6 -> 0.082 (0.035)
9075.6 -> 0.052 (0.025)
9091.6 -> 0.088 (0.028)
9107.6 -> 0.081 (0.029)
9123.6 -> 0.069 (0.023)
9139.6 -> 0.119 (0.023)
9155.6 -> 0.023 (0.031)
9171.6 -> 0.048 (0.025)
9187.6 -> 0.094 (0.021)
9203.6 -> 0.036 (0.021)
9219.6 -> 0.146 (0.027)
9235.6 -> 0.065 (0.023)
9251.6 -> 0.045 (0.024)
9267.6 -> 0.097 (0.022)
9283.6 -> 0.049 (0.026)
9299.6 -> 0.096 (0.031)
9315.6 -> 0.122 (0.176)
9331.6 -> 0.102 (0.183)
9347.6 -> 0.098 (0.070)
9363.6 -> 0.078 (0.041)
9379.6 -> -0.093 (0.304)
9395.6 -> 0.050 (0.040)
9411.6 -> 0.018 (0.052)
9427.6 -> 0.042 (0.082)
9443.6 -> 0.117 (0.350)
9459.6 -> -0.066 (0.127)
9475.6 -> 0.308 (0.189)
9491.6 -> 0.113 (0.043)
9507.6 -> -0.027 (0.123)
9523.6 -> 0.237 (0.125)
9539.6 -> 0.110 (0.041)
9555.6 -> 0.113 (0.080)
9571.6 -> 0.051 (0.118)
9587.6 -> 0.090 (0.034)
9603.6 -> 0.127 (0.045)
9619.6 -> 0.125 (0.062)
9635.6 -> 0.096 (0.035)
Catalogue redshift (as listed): 0.510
